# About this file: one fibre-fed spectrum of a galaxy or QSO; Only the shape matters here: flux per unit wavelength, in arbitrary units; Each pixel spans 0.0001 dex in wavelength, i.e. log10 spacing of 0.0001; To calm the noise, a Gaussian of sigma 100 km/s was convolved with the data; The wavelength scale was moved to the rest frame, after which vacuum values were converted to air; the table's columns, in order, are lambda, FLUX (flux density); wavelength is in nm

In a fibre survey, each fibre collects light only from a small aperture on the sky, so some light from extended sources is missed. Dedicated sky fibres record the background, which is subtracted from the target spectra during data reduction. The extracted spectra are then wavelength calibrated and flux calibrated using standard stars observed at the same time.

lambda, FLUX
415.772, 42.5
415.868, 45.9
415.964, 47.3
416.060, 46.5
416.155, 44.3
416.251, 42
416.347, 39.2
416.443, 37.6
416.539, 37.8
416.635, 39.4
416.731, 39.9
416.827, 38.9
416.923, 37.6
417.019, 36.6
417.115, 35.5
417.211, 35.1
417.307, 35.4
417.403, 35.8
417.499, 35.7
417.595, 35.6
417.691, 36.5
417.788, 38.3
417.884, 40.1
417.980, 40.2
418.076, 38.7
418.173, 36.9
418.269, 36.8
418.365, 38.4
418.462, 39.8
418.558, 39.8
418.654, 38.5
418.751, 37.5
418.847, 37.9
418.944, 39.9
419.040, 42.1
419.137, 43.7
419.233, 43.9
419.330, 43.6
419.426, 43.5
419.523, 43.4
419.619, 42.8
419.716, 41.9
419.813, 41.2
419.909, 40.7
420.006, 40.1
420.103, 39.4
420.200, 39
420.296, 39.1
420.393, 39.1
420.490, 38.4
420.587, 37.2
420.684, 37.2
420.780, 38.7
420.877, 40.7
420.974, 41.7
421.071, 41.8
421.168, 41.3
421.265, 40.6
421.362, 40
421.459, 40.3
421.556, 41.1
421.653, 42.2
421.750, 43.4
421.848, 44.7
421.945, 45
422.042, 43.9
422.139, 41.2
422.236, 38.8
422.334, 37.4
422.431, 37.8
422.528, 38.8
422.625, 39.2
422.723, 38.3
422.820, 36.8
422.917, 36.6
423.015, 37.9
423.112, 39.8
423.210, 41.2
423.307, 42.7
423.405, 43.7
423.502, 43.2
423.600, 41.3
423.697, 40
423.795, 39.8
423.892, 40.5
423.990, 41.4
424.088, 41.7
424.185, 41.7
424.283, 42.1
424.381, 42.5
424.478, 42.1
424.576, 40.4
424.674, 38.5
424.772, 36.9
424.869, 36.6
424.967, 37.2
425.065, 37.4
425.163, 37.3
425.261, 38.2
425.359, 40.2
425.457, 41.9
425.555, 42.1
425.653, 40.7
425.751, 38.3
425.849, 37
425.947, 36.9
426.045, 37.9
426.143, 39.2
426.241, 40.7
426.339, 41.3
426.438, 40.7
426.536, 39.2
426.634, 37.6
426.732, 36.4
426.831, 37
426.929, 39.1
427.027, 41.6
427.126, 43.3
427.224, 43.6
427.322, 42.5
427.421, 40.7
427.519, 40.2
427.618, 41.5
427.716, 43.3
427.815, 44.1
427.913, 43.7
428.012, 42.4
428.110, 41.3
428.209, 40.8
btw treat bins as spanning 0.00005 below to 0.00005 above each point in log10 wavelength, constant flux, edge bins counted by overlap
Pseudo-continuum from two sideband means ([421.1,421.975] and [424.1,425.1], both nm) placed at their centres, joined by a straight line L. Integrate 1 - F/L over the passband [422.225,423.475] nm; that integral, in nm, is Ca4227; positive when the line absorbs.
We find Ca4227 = 0.05 nm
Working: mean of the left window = 42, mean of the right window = 39.7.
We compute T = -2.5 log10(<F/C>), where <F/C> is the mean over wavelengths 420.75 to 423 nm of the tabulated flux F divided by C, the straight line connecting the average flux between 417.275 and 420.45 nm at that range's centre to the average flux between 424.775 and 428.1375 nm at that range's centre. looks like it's -0.02 mag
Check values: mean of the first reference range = 39.6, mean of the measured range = 40.4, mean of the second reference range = 40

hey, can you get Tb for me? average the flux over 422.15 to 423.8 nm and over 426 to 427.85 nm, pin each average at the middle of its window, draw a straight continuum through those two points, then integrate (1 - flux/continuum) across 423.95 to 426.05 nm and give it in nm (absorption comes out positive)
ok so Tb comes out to 0.03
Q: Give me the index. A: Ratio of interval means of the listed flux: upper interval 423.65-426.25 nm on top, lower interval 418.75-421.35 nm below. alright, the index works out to 1.0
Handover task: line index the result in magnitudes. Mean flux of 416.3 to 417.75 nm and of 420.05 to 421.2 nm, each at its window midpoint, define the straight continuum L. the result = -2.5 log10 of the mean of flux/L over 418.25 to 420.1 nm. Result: -0.06 mag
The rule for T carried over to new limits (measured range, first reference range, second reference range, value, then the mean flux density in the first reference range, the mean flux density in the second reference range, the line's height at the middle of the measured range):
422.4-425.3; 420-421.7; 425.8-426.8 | -0.01 mag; 39.9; 38.6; 39.2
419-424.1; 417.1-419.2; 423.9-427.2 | -0.05 mag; 38.2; 39.6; 38.8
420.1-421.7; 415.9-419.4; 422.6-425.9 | -0.01 mag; 39.3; 39.9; 39.6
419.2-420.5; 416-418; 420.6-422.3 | -0.03 mag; 38.5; 41.2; 40.2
